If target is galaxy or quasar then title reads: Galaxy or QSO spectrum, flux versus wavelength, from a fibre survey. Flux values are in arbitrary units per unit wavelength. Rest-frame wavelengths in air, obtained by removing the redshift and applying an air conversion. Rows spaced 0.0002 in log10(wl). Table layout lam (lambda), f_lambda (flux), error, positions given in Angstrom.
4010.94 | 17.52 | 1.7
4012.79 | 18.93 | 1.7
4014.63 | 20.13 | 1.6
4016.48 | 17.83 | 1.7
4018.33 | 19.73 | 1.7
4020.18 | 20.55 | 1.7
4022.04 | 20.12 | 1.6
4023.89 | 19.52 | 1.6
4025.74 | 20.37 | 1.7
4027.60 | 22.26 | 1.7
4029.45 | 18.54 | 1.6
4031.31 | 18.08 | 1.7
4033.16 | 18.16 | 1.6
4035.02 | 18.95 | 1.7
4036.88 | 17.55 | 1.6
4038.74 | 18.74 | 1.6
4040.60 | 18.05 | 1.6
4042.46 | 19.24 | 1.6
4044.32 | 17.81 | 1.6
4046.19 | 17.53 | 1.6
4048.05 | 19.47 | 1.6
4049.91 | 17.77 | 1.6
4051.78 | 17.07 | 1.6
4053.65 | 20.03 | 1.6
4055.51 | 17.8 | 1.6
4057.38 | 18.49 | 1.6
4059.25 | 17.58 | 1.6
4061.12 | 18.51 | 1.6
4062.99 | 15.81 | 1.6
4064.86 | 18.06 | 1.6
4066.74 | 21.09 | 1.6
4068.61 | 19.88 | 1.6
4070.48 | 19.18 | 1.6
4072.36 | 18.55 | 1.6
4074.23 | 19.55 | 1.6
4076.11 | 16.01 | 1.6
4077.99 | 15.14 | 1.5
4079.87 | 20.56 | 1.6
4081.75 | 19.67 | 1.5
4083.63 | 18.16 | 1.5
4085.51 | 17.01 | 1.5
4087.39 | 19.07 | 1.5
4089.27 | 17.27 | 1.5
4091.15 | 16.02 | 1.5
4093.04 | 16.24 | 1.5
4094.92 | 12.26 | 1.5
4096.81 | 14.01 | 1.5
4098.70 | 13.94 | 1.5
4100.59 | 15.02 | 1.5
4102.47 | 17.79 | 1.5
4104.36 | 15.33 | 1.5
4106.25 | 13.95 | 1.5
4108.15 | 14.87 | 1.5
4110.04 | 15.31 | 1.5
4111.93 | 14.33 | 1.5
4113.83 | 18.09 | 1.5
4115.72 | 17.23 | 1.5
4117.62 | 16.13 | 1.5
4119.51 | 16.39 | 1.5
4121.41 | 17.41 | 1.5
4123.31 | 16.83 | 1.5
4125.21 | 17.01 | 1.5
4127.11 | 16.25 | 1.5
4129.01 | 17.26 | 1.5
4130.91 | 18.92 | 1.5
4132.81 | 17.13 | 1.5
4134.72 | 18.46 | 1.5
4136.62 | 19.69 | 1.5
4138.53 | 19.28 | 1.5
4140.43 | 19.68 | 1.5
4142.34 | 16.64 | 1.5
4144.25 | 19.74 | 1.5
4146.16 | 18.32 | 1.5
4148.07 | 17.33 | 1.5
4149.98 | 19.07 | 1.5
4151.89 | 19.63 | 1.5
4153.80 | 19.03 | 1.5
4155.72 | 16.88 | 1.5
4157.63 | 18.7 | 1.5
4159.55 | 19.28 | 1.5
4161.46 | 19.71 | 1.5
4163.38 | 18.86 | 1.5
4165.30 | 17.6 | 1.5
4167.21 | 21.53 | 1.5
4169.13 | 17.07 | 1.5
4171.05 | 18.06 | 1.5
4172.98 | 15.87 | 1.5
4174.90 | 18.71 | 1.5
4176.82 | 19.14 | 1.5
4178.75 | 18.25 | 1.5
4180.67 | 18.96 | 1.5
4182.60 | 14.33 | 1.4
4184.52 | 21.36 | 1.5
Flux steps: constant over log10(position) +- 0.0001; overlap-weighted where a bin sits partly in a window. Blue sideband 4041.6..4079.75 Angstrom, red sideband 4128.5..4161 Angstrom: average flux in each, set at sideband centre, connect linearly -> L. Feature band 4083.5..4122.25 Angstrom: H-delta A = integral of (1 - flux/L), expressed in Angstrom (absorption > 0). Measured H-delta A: 5.2 Angstrom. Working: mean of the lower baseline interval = 18.3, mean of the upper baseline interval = 18.6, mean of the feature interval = 15.9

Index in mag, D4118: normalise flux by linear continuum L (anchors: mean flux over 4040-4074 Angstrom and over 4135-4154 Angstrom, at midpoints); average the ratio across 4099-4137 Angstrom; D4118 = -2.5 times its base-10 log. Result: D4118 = 0.132 mag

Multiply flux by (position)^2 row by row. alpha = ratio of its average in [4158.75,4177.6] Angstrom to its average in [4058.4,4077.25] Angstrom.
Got 1.06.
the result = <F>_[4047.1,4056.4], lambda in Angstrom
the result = 18.4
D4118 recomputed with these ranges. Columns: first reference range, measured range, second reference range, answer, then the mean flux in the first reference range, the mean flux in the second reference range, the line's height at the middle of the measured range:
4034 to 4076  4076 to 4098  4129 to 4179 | 0.10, 18.4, 18.5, 18.5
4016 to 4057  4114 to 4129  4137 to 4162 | 0.12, 18.9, 18.7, 18.8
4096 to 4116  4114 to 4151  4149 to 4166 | -0.04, 15.4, 18.8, 17.1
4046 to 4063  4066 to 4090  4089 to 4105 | -0.12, 18.2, 15.2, 16.5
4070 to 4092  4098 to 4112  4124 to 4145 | 0.19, 18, 18.2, 18.1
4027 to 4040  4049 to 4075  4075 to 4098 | -0.05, 18.8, 16.8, 17.7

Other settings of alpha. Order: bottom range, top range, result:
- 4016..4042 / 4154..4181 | 1.03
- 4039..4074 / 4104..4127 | 0.90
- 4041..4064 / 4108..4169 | 1.03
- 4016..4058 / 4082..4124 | 0.88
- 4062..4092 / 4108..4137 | 0.95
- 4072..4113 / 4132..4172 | 1.18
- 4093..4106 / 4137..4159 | 1.29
